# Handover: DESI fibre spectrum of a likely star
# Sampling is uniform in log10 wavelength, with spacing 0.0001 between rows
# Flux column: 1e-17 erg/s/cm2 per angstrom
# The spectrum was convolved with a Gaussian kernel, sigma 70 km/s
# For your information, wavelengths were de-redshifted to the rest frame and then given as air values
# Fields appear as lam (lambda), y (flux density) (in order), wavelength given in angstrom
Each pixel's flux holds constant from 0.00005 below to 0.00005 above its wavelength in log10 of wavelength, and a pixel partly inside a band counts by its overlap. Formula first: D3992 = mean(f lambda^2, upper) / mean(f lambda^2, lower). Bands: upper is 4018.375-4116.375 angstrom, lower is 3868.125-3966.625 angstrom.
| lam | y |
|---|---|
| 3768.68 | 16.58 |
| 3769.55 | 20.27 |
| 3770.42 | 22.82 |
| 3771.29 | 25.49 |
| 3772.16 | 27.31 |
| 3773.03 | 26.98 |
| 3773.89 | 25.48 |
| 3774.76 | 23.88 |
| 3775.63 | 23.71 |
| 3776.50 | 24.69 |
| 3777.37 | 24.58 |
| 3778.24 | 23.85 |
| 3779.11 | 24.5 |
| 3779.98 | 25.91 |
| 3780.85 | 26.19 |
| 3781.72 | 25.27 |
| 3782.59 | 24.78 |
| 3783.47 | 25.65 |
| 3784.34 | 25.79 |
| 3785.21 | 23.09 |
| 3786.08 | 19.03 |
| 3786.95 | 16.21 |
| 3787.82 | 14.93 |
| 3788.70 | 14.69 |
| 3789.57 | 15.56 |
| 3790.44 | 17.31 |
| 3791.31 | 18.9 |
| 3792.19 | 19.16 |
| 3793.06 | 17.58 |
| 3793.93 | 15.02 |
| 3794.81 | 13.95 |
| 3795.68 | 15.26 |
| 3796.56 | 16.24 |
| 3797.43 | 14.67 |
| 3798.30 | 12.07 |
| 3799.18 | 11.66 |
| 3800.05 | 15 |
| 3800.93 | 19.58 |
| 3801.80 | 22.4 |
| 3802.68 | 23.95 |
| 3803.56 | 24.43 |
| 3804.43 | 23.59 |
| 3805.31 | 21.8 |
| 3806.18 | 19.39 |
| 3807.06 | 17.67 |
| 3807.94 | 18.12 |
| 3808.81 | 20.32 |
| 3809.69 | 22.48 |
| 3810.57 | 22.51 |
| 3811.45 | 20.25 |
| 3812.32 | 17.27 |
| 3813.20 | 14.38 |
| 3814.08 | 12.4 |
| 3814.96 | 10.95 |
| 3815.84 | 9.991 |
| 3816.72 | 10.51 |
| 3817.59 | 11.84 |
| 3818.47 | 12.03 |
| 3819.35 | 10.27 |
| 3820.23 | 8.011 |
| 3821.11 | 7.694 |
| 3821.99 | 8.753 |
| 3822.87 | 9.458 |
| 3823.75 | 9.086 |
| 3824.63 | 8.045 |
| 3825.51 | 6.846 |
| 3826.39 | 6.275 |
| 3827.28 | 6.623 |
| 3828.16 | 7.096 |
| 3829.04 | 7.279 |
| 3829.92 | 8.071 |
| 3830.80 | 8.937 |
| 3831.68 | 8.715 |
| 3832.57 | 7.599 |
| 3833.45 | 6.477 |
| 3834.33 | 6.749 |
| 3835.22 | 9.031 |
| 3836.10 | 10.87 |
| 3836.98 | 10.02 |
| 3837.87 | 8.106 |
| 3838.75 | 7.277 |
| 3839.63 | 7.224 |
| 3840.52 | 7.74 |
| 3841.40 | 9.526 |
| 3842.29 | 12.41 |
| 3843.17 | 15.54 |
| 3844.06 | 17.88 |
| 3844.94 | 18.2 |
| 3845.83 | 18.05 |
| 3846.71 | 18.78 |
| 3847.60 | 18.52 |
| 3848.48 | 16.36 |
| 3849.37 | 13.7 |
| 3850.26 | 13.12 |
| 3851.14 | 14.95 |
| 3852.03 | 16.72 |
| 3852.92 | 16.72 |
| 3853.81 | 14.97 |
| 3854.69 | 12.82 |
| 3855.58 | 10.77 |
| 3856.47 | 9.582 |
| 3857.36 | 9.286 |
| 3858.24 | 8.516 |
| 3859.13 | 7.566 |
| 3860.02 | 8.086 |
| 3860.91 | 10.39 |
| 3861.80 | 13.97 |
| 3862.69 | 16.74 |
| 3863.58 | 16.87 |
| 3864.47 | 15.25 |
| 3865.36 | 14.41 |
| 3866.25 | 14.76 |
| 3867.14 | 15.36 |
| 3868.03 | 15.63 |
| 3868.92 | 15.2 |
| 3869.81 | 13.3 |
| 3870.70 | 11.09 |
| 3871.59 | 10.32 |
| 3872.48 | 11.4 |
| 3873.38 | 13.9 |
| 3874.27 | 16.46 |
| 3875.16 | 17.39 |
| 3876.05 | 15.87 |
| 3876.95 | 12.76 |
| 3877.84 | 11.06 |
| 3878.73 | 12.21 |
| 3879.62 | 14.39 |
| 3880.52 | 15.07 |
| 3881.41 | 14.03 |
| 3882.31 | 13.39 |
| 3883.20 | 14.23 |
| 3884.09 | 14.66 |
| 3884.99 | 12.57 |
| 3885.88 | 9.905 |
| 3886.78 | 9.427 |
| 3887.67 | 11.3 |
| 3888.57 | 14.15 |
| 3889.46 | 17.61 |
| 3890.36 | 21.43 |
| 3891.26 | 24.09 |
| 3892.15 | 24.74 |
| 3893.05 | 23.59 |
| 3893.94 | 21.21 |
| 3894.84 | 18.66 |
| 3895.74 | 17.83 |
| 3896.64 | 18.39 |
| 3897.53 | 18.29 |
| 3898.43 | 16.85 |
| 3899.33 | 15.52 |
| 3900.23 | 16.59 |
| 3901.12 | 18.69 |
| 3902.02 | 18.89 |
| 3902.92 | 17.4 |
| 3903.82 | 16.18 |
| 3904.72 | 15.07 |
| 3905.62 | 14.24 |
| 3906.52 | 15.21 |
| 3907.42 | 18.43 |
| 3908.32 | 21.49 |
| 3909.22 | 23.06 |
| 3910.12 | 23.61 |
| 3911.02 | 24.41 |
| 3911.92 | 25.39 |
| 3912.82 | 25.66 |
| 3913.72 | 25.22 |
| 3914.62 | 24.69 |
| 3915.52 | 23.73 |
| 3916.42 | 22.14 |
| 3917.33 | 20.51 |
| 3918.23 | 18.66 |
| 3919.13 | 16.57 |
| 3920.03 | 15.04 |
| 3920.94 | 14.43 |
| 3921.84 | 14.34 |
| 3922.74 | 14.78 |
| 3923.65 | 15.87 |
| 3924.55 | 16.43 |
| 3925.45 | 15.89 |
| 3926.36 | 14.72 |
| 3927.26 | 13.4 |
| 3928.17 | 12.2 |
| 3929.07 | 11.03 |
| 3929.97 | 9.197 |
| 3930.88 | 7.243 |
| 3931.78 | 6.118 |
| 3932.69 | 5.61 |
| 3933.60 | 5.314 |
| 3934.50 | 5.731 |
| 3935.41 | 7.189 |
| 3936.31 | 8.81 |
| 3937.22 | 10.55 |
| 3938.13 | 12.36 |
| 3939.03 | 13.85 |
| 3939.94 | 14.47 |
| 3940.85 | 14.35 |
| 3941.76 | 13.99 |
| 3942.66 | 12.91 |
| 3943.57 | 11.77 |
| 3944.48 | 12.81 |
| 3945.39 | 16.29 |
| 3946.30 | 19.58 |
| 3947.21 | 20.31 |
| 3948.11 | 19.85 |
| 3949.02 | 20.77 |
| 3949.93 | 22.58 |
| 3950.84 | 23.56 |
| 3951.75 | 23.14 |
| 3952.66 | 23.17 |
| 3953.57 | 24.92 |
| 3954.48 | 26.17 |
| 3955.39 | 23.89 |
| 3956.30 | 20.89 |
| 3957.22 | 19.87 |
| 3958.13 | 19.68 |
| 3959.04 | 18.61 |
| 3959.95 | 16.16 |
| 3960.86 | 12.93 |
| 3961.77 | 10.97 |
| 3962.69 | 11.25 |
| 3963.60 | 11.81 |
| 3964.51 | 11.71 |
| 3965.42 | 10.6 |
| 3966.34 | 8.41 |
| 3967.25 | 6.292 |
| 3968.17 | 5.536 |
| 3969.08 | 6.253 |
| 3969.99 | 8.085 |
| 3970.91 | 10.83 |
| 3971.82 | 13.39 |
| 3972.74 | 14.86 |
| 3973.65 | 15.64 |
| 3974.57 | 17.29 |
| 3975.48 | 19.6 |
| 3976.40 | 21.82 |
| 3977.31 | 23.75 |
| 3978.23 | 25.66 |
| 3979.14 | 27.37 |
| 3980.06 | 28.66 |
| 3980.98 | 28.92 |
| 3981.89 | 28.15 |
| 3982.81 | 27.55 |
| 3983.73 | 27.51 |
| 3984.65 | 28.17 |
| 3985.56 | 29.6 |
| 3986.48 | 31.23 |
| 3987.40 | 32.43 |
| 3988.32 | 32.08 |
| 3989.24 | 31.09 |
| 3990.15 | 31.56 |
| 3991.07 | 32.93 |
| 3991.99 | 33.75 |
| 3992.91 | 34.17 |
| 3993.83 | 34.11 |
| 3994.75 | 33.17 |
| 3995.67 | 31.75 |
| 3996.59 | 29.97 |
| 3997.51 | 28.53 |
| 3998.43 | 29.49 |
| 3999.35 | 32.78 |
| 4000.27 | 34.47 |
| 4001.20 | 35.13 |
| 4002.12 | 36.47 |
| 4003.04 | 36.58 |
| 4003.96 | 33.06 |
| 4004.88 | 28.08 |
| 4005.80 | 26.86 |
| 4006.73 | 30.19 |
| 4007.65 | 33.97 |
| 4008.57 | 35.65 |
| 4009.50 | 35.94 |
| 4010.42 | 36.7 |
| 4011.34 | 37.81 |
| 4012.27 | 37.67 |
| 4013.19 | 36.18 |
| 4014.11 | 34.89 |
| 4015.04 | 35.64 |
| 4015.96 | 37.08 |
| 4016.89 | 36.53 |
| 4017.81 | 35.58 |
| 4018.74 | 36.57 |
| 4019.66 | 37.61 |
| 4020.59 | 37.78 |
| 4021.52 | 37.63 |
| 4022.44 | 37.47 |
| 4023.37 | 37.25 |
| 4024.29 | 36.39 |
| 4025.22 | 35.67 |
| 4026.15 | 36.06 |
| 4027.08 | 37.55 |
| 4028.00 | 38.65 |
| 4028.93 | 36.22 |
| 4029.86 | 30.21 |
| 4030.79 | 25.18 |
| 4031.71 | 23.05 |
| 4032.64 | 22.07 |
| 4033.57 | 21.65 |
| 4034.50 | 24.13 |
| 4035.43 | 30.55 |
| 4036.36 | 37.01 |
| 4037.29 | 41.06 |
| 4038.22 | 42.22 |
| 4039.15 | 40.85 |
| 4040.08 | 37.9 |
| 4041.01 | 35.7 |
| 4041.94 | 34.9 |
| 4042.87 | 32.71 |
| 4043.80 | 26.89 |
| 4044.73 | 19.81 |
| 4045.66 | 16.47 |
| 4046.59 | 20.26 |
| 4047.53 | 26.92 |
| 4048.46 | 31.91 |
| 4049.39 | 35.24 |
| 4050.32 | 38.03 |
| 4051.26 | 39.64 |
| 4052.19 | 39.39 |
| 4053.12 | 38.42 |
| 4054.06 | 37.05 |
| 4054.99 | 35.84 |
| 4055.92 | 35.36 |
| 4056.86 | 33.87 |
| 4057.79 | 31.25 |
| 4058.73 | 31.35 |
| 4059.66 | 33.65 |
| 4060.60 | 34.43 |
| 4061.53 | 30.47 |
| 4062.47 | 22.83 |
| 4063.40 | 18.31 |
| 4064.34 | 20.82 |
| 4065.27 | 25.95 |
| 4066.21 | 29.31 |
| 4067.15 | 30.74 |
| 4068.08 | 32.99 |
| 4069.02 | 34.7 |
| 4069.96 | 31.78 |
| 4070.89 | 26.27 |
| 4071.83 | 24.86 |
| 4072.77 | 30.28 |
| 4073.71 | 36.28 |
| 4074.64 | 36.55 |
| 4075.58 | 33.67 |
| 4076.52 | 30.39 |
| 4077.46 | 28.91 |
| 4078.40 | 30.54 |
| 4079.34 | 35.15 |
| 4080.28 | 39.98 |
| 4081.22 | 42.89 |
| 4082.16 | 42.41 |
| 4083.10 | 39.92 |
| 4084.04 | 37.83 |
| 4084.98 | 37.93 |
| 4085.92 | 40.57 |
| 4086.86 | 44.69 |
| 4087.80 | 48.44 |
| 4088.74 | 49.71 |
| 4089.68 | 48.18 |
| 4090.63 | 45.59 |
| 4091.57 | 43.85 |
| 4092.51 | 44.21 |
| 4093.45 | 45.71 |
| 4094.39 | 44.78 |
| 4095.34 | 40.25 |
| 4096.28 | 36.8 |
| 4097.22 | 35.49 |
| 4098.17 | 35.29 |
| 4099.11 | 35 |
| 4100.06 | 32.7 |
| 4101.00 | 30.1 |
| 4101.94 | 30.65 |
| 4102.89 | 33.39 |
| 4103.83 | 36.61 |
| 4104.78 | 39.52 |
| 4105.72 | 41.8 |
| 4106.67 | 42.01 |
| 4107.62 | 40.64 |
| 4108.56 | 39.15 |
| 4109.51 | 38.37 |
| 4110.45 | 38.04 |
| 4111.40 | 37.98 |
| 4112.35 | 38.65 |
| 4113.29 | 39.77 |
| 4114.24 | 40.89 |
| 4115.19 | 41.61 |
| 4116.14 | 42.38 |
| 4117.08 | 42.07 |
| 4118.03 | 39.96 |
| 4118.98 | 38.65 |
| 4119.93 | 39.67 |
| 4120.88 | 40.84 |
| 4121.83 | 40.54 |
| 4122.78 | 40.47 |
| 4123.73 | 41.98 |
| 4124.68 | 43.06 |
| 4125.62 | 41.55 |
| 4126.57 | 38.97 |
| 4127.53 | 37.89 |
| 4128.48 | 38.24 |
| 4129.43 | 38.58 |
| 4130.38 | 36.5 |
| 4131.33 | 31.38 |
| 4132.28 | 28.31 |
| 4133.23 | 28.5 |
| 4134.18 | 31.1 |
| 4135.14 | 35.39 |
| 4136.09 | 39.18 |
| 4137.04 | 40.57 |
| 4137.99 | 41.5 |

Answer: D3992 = 2.3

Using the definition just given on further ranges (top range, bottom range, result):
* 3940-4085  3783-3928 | 2.03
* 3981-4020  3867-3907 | 2.23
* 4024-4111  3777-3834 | 2.52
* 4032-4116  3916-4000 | 1.95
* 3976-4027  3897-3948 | 2.17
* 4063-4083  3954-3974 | 2.43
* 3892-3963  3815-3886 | 1.48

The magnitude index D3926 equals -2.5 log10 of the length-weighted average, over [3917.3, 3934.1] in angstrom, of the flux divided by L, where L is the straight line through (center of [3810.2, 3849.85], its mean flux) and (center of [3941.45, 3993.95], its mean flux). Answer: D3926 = 0.35 mag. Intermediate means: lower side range 11.2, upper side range 20.6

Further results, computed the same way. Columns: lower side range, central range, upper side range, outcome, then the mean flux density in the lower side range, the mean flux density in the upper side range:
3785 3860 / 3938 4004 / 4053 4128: 0.212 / 13.6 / 36.9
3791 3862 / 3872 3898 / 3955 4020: 0.139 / 13.2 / 26.2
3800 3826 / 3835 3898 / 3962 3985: 0.132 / 15.3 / 17.5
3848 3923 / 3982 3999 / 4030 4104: -0.171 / 16.1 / 34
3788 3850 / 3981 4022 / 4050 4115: -0.136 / 13.6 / 36.2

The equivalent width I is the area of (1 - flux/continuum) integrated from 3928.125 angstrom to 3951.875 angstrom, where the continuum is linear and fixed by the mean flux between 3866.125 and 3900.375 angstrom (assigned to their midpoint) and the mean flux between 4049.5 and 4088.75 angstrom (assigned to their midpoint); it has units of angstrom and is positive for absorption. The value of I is 9.0 angstrom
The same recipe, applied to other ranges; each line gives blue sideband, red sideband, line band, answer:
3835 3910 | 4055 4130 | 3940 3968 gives 7.4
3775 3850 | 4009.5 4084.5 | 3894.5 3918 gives 2.8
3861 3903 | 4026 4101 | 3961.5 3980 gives 7.8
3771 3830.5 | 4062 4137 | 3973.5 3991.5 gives 1.2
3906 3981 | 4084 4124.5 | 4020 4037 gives -2.2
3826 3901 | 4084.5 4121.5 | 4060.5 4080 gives 3.6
